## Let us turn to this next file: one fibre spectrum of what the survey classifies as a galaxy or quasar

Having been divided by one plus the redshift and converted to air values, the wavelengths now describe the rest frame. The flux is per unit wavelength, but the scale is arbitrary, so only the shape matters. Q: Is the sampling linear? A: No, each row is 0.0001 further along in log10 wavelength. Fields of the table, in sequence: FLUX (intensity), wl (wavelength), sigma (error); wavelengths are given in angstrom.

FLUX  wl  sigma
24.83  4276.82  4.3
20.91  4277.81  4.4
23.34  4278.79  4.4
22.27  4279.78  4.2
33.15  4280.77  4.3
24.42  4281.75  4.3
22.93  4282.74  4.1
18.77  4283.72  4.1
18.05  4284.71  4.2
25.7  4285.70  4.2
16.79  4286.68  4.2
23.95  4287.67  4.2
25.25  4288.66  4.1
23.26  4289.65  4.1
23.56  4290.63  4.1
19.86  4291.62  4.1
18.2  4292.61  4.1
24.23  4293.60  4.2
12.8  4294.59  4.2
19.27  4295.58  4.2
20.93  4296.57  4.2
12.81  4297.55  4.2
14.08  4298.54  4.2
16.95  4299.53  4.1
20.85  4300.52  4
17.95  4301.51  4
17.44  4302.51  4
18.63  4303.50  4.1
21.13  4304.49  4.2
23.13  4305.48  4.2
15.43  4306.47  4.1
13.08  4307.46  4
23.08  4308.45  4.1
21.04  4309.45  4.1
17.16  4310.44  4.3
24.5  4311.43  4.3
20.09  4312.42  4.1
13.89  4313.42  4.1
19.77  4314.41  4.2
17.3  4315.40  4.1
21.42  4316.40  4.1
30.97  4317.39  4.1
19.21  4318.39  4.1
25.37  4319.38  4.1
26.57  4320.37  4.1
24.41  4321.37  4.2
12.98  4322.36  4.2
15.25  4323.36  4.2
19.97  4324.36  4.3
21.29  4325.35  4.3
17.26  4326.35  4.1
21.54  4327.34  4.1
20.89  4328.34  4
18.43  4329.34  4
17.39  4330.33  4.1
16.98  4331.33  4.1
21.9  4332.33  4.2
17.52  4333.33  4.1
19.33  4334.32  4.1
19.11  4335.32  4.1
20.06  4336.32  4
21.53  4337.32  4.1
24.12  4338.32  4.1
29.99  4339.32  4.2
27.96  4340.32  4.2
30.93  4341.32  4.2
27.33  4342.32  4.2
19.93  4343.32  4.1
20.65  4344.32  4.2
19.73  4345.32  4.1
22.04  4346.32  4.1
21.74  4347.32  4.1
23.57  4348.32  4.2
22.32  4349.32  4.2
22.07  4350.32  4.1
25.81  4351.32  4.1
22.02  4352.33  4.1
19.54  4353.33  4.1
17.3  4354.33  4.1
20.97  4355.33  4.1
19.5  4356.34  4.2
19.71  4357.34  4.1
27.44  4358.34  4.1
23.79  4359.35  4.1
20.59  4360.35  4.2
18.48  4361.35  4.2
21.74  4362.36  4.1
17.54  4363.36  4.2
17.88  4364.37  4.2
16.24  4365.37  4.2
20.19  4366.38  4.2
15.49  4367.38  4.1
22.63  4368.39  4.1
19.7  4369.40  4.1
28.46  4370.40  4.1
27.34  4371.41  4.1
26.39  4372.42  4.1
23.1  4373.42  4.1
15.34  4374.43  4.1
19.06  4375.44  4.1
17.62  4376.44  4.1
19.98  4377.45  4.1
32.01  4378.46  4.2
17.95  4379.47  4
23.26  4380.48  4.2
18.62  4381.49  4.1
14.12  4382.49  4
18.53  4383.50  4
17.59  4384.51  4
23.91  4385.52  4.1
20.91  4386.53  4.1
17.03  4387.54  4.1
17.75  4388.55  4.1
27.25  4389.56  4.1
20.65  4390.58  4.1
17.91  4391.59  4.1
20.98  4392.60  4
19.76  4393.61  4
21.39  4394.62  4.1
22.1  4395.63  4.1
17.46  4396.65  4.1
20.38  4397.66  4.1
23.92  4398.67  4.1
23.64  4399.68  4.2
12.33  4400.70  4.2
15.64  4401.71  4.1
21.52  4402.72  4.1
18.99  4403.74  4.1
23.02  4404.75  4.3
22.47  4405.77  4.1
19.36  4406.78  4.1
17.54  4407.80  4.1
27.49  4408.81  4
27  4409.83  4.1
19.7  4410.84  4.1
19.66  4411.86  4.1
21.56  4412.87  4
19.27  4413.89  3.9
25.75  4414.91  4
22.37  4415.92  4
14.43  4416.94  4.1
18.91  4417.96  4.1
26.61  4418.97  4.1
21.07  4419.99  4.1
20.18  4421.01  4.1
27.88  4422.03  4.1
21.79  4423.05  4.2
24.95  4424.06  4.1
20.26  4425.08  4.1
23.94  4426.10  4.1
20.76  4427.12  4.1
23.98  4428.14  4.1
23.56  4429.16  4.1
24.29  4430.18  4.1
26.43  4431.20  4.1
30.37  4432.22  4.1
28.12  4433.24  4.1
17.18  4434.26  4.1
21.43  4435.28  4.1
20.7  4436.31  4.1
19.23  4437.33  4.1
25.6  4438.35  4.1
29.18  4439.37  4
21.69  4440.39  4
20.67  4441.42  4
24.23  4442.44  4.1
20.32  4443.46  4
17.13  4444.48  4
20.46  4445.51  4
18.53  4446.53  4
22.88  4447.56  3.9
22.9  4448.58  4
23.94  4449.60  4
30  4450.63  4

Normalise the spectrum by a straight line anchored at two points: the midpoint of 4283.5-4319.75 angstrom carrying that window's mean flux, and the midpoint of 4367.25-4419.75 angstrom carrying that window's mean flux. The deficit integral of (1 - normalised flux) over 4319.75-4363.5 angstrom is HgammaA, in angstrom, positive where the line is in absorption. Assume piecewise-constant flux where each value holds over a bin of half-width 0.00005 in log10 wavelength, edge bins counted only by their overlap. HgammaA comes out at -2.3 angstrom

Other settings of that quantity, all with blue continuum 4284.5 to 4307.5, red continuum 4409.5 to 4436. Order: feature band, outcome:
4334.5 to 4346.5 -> -1.7 angstrom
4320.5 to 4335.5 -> 0.8 angstrom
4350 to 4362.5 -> -0.3 angstrom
